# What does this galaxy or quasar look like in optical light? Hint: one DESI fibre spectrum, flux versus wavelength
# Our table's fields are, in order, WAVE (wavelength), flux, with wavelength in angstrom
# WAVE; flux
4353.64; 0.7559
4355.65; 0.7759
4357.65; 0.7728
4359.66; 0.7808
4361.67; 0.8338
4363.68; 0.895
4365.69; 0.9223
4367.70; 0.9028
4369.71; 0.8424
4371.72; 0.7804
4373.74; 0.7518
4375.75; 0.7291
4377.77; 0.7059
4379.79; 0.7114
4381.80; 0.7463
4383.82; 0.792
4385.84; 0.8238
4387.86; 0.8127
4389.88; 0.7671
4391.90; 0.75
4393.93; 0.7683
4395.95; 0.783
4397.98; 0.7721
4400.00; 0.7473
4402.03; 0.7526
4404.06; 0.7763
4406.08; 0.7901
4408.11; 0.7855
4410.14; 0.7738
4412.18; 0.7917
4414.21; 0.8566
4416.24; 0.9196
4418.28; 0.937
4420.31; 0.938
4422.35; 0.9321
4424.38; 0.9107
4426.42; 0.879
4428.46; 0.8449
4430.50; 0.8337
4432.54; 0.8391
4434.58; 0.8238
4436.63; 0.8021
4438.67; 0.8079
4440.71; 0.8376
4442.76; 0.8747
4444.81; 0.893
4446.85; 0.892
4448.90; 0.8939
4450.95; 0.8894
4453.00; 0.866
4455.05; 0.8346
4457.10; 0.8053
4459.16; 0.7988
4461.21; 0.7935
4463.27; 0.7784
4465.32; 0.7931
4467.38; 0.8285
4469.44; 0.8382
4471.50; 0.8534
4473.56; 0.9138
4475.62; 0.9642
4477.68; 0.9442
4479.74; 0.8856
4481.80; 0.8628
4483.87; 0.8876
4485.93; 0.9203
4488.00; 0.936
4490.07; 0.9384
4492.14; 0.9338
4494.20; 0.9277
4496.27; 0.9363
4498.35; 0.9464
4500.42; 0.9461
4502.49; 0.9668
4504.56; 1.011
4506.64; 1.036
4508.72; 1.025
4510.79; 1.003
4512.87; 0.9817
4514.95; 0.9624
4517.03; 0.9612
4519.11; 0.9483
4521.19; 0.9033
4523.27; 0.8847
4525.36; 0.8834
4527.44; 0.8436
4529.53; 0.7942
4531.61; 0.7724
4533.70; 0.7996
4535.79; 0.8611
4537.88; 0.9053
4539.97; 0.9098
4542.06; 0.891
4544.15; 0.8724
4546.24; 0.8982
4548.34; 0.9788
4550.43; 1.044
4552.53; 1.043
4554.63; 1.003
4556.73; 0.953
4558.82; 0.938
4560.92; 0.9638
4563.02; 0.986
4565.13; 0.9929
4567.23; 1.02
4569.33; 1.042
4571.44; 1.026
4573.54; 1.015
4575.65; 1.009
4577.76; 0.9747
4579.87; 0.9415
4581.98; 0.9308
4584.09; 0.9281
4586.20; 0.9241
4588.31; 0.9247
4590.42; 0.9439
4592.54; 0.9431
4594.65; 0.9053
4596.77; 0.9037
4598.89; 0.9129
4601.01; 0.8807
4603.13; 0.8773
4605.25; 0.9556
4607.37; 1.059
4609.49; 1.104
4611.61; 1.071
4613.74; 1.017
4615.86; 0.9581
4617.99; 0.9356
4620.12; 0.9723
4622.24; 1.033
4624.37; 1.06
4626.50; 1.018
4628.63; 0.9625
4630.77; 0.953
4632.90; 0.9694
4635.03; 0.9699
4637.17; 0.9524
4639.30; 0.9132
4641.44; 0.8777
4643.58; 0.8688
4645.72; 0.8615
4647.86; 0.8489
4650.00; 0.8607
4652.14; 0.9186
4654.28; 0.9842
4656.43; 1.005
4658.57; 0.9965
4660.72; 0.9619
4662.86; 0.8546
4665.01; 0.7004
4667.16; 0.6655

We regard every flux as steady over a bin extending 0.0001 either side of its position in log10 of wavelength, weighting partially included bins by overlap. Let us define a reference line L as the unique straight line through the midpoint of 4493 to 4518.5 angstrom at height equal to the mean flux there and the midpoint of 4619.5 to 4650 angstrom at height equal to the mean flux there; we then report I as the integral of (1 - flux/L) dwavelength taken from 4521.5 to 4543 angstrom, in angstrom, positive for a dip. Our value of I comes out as 2.5 angstrom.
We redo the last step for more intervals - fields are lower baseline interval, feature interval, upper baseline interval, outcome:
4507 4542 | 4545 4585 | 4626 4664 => -3.06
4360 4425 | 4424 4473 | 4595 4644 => 0.45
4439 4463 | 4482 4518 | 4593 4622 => -2.91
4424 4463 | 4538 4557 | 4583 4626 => -0.59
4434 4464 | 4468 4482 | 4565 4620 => -0.51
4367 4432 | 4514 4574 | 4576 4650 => -1.87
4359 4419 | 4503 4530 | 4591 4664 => -1.98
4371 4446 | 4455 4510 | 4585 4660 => -2.59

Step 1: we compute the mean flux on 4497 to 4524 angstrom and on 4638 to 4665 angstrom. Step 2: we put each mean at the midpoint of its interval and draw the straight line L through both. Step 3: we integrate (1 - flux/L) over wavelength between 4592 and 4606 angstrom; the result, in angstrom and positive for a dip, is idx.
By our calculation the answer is 0.3 angstrom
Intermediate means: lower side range 0.968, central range 0.909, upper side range 0.905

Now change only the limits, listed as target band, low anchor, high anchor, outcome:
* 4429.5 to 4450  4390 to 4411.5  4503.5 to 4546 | -0.9 angstrom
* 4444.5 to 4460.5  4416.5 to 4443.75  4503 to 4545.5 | 0.4 angstrom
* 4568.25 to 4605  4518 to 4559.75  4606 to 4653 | -0.4 angstrom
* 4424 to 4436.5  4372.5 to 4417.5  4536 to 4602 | -0.5 angstrom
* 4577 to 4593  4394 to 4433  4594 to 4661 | -0.1 angstrom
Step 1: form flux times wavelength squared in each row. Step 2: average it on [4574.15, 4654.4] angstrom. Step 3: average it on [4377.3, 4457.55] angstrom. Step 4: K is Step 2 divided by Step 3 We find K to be 1.3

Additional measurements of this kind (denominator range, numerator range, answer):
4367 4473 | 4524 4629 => 1.24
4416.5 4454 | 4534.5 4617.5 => 1.17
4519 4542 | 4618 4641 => 1.18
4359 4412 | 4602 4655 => 1.36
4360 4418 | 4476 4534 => 1.22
